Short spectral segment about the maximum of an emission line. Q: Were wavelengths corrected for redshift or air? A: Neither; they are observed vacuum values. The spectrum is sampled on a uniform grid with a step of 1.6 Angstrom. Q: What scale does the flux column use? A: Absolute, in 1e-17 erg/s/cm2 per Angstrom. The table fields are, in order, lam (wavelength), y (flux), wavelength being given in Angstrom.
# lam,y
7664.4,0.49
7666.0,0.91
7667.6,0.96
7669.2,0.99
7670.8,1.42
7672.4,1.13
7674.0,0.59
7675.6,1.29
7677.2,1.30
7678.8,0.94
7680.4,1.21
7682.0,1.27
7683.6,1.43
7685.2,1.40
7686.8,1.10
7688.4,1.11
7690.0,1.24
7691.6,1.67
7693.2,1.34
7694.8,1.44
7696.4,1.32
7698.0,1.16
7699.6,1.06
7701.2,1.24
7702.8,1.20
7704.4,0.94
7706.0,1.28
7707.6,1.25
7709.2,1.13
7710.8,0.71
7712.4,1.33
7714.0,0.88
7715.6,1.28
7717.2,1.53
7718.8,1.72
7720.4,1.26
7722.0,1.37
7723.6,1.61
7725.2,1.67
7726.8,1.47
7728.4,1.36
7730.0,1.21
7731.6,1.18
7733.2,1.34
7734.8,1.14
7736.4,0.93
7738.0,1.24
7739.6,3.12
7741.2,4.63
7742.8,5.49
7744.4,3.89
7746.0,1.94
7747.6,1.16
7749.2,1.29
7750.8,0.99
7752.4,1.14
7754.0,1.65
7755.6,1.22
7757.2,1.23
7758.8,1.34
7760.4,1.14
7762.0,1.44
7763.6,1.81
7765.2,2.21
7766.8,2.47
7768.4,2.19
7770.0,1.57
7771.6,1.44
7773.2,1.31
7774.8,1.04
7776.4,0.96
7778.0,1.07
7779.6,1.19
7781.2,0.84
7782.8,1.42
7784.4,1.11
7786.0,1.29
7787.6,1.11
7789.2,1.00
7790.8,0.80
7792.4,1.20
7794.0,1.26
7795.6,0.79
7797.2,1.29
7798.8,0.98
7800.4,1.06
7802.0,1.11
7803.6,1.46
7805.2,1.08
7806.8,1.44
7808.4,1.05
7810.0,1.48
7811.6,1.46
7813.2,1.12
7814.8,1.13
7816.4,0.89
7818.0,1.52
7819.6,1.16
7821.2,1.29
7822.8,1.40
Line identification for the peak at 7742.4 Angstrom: H-alpha 6563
